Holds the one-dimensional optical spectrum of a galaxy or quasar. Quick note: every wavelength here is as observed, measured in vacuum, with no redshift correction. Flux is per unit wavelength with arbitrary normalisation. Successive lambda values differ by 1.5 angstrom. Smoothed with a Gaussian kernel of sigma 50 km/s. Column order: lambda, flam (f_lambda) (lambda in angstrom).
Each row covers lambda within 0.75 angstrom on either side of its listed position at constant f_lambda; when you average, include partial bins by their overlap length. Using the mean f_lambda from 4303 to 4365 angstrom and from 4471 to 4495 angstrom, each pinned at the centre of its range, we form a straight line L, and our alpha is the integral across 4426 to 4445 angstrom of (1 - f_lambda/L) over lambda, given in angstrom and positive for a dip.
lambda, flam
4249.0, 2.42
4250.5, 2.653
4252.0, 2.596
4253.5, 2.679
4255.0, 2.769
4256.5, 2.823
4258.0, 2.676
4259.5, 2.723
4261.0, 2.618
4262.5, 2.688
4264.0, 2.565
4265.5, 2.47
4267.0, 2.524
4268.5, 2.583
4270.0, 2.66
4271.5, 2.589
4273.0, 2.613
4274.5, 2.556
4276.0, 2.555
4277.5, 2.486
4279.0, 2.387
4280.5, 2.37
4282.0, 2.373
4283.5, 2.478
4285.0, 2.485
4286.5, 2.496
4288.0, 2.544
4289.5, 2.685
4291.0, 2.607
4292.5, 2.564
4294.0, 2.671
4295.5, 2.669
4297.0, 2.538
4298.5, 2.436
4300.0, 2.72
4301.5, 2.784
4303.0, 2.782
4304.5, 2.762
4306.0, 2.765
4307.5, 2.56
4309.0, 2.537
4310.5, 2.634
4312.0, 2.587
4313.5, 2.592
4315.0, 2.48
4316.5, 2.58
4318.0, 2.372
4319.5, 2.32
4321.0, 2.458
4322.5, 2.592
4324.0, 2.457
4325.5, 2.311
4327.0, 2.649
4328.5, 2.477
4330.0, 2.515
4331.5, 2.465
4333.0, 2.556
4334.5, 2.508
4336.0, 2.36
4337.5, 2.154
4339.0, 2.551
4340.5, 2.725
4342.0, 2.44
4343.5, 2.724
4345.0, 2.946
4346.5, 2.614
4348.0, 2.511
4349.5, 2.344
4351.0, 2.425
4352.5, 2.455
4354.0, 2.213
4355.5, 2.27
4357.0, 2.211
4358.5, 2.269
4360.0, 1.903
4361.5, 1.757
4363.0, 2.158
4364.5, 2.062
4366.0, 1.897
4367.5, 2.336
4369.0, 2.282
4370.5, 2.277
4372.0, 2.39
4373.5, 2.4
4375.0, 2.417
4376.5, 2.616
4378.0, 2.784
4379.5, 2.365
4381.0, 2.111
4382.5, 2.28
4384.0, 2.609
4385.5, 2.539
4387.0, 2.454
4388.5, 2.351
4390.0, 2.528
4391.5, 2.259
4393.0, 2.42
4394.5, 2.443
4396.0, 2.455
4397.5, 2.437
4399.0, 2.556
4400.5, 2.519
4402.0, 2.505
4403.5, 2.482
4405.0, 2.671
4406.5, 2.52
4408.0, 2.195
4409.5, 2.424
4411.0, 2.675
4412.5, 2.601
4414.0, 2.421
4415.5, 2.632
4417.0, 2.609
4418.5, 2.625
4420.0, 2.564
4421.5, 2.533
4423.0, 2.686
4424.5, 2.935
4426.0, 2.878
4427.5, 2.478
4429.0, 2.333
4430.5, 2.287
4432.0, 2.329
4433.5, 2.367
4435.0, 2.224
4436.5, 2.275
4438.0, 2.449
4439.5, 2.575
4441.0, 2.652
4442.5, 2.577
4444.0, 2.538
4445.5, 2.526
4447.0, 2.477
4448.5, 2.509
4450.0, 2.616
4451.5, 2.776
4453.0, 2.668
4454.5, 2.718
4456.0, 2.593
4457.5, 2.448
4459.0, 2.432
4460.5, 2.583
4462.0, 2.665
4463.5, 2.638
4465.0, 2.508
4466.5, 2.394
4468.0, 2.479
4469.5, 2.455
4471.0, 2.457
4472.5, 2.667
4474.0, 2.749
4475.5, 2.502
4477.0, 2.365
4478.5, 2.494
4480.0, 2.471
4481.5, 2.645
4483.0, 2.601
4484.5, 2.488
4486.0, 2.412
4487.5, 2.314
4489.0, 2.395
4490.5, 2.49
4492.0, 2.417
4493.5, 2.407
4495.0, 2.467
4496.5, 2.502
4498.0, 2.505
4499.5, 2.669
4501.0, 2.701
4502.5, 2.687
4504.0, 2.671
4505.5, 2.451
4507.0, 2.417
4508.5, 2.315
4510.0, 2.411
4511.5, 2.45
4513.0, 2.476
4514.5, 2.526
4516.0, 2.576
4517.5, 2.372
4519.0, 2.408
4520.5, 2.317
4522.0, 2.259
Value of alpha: 0.3 angstrom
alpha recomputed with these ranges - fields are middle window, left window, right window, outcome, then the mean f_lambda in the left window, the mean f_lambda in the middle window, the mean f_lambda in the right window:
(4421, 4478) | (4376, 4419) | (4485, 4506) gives -0.9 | 2.48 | 2.54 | 2.51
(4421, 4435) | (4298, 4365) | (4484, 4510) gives -0.2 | 2.47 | 2.52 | 2.49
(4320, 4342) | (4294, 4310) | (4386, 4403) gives 0.9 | 2.66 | 2.48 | 2.45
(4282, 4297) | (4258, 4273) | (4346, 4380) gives -0.2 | 2.61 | 2.57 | 2.3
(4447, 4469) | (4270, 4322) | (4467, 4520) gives -0.5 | 2.56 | 2.57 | 2.5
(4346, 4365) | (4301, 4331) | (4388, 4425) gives 2.2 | 2.56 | 2.24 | 2.52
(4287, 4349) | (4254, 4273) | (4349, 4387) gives -2.6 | 2.64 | 2.56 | 2.3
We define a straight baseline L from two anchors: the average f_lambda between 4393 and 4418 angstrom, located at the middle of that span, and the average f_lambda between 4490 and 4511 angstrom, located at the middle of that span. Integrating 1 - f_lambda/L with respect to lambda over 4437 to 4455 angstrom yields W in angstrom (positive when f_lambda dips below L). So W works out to -0.5 angstrom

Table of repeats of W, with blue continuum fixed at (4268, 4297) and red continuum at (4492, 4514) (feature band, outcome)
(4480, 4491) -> 0.1 angstrom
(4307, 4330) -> 0.3 angstrom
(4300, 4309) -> -0.6 angstrom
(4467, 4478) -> 0.0 angstrom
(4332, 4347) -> -0.1 angstrom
